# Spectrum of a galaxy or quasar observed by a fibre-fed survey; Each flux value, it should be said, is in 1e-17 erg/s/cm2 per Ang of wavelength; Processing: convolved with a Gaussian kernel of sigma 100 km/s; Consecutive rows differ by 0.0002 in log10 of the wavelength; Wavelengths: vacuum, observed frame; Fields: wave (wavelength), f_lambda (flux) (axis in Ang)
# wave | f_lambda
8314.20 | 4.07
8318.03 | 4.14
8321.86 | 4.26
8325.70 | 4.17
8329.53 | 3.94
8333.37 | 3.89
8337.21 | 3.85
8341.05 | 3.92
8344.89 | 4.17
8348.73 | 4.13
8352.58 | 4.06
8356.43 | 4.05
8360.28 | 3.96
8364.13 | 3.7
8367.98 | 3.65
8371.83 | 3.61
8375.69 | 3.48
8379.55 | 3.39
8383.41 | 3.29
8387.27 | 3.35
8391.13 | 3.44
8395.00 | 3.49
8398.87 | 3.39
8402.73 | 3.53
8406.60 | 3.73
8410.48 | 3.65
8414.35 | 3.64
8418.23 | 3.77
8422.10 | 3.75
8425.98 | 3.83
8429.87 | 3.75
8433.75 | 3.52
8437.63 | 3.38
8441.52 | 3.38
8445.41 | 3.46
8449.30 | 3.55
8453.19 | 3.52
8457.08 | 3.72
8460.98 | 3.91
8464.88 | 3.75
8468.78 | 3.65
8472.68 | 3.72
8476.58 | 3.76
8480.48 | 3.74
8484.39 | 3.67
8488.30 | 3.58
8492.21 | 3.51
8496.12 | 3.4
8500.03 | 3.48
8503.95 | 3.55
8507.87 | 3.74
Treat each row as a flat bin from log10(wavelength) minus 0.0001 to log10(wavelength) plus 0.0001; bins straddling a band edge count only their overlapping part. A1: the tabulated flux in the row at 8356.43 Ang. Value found 4.05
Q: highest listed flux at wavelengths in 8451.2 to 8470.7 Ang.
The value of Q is 3.91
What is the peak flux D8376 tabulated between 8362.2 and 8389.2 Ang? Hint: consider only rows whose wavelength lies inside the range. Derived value 3.7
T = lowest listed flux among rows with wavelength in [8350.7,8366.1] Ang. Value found 3.7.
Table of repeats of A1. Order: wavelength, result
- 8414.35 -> 3.64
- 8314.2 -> 4.07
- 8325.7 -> 4.17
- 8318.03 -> 4.14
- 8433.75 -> 3.52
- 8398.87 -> 3.39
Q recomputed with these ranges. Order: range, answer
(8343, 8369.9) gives 4.17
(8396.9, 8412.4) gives 3.73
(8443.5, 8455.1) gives 3.55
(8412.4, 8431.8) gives 3.83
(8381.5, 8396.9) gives 3.49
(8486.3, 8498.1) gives 3.58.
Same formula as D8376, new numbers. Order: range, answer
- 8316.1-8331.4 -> 4.26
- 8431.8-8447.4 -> 3.52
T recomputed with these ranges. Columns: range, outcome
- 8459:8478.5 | 3.65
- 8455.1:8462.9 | 3.72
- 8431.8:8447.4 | 3.38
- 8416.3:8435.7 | 3.52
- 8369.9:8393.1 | 3.29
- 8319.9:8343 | 3.85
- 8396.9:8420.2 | 3.39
